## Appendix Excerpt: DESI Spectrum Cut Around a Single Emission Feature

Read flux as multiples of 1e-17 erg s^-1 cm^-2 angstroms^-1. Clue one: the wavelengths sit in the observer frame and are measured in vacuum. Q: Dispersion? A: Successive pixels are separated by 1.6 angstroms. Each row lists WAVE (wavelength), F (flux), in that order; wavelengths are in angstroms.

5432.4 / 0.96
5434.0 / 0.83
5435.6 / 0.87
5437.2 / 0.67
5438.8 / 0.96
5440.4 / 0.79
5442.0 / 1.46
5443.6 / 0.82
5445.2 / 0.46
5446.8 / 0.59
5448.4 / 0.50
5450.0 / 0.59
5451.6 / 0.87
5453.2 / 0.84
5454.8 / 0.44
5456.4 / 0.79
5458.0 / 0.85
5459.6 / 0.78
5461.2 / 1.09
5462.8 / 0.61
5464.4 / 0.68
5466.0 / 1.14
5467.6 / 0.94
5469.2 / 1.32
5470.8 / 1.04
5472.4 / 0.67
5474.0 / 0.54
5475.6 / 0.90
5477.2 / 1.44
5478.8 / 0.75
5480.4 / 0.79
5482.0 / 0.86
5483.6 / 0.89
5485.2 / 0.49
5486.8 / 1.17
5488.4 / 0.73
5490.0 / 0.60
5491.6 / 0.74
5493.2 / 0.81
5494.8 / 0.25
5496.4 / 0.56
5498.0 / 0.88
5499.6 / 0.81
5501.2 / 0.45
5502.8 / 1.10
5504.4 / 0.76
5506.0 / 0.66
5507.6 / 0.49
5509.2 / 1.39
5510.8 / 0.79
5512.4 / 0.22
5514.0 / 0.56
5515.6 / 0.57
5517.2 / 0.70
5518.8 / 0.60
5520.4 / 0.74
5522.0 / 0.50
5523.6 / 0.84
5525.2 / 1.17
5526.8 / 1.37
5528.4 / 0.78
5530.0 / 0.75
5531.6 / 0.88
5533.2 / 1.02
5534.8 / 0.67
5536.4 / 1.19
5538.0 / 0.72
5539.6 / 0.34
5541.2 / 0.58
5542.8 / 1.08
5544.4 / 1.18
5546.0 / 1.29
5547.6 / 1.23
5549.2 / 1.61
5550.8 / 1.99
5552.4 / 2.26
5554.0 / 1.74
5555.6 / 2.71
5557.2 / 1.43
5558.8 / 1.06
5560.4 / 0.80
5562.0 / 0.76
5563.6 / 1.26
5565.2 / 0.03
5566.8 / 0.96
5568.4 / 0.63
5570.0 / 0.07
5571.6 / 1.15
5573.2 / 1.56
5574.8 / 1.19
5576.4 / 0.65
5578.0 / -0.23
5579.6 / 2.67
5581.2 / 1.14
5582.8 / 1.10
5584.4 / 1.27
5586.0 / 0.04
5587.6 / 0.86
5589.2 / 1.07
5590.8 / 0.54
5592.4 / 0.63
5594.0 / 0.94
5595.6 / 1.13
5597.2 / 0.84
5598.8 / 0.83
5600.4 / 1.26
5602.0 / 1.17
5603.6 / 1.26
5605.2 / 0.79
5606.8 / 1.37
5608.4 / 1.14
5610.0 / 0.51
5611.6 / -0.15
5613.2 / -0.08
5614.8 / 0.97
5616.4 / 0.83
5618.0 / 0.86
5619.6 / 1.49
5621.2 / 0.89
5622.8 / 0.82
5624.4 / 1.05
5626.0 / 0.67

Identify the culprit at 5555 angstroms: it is [O II] 3727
